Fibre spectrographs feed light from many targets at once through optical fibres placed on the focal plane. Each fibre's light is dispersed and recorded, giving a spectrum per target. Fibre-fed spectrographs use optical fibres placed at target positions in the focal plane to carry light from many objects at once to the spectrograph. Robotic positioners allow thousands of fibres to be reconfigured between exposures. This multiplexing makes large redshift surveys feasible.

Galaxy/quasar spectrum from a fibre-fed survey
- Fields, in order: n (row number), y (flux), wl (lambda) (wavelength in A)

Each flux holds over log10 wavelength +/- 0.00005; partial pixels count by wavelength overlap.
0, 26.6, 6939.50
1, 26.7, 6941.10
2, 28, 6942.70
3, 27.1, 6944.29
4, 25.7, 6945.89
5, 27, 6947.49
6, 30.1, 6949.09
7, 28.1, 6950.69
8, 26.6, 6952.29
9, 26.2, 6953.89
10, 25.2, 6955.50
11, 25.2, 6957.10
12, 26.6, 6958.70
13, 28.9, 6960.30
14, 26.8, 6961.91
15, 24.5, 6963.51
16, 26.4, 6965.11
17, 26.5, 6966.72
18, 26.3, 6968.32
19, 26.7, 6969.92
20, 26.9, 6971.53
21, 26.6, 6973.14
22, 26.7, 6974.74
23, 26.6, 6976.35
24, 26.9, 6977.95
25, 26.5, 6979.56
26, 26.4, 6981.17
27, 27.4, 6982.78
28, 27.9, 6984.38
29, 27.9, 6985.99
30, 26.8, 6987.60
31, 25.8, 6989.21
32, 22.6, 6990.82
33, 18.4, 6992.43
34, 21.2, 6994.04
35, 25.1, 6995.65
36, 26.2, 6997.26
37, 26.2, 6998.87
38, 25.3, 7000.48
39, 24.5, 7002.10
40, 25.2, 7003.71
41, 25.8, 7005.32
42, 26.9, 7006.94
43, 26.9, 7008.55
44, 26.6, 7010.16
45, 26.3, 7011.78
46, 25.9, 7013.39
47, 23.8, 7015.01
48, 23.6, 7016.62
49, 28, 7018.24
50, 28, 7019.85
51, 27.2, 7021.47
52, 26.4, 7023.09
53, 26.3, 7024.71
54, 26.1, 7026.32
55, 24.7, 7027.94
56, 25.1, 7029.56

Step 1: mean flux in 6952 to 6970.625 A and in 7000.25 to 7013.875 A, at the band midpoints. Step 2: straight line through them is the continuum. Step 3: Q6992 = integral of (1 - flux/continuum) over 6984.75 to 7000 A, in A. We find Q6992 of 0.9 A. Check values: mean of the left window 26.3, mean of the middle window 24.6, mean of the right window 26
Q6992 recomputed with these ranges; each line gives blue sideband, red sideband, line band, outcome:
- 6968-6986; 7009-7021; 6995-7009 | 0.3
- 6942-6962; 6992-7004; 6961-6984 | -0.7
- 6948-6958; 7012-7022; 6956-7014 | 1.2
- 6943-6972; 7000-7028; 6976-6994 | 0.6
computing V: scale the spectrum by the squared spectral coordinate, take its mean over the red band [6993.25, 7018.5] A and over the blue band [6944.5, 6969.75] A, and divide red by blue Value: 0.97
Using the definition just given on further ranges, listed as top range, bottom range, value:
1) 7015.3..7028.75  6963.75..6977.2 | 1.00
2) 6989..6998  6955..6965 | 0.89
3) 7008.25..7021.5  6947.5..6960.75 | 0.98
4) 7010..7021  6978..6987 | 0.97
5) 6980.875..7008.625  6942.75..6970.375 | 0.96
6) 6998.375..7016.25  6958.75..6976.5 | 0.98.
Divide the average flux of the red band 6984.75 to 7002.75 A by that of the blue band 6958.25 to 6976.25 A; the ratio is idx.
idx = 0.92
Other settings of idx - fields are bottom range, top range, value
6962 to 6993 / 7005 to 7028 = 1.01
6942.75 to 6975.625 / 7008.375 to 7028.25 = 0.98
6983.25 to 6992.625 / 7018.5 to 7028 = 1.05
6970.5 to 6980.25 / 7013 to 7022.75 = 0.98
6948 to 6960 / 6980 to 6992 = 0.97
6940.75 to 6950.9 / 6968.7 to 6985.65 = 0.98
